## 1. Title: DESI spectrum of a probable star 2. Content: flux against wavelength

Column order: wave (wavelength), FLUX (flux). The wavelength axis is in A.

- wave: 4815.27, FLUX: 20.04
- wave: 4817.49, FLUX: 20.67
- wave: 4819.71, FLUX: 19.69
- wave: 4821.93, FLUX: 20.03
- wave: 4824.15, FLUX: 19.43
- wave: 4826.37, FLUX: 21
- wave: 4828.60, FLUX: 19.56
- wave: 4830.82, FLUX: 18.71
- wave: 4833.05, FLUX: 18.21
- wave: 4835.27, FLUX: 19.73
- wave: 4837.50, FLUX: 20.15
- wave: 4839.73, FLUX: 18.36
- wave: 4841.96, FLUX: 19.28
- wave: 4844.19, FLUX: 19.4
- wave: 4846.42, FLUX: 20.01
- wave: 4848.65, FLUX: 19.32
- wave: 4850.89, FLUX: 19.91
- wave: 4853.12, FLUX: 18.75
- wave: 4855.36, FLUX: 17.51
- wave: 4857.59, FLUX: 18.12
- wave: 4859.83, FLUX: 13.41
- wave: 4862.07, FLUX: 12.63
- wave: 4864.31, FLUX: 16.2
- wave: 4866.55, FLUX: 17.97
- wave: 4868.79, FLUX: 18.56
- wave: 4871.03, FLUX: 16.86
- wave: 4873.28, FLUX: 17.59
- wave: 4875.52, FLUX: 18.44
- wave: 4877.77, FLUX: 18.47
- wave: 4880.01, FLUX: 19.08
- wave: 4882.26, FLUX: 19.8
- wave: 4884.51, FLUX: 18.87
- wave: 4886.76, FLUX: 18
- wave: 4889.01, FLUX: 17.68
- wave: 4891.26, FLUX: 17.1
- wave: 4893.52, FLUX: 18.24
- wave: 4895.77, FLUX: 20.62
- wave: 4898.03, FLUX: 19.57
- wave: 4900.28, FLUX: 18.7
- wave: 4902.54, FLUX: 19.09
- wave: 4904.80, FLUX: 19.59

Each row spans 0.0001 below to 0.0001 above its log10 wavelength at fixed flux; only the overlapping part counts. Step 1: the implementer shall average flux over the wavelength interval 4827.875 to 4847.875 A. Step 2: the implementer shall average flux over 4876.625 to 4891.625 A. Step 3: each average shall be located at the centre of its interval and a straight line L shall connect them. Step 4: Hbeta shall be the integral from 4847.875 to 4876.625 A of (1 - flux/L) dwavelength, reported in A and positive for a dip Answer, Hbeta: 2.4 A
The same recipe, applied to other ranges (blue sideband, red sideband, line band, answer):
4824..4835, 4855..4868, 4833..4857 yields -1.97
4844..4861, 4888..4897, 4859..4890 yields 1.52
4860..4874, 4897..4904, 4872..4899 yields -1.08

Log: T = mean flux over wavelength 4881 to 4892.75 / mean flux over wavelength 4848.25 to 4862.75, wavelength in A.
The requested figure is 1.07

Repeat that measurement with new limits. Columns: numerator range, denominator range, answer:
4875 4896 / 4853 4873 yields 1.12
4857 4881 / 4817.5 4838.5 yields 0.86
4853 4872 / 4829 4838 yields 0.86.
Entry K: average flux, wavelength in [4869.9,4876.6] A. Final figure 17.6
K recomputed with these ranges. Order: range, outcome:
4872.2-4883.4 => 18.7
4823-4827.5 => 20.2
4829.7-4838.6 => 19.2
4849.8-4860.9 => 17.6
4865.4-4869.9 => 18.3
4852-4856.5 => 18.2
